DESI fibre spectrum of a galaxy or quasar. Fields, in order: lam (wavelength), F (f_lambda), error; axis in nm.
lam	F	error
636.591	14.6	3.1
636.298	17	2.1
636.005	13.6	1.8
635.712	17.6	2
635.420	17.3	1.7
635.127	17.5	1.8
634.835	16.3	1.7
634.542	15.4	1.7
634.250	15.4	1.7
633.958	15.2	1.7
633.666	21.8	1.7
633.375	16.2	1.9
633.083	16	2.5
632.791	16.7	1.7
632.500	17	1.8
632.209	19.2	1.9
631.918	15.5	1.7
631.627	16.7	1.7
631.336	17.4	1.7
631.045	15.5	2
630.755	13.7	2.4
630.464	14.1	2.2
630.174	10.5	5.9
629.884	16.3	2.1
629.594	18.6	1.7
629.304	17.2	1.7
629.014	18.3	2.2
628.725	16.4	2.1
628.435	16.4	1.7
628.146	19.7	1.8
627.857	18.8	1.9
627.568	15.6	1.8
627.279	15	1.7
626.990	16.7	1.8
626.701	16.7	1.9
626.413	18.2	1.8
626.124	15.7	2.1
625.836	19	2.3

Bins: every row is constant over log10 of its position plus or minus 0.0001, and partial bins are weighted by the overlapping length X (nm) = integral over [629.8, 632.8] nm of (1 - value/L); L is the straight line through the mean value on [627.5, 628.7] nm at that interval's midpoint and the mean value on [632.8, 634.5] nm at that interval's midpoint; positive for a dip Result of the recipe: 0.26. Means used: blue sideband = 17.6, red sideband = 16.8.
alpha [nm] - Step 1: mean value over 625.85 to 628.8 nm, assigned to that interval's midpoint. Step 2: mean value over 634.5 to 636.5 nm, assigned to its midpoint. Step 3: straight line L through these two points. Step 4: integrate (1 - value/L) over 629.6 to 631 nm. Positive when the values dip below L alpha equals 0.210 nm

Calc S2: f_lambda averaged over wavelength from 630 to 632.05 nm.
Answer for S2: 14.8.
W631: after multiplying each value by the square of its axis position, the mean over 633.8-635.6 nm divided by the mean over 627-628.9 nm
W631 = 1.0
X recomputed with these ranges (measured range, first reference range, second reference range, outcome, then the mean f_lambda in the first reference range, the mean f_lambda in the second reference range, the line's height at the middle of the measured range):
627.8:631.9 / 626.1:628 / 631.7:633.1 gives 0.13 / 16.7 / 17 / 16.8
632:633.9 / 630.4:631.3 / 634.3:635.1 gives -0.26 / 14.8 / 16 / 15.5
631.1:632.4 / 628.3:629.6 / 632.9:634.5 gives -0.01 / 17.3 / 16.8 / 17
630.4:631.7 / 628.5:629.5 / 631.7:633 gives 0.12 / 17.3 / 17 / 17.1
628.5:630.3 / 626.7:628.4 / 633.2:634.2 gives 0.09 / 17.1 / 17.5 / 17.2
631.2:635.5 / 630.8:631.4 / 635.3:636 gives -0.17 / 15.9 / 16.7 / 16.3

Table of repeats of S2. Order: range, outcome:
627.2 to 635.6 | 16.6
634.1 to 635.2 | 16.1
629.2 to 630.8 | 15.1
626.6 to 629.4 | 17.1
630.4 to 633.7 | 16.5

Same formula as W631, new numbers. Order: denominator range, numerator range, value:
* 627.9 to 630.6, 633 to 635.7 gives 1.04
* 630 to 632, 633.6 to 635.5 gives 1.15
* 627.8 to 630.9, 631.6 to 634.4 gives 1.05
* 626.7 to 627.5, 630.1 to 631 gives 0.84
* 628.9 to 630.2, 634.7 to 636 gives 1.03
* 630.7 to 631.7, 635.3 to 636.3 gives 1.03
